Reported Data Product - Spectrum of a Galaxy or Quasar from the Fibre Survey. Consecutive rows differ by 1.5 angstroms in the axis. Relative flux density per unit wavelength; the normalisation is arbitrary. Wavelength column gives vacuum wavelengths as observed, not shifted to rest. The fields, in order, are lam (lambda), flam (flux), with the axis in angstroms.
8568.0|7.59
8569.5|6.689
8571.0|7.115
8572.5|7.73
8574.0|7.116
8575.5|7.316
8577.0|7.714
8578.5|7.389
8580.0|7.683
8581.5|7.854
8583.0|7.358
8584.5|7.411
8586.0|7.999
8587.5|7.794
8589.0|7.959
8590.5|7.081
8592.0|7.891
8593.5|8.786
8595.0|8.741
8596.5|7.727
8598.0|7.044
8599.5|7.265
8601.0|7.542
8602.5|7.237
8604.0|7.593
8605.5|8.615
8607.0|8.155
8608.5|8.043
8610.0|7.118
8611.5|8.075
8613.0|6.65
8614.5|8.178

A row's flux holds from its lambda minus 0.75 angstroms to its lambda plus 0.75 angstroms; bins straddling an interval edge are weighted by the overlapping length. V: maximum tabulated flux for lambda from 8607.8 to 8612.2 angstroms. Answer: 8.075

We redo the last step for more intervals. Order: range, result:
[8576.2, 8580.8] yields 7.714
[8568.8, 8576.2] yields 7.73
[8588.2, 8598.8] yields 8.786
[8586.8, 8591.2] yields 7.959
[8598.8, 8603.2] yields 7.542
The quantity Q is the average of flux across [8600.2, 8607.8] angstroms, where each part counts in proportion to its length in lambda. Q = 7.83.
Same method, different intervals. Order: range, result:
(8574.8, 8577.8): 7.52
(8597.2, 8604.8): 7.35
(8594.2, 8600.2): 7.71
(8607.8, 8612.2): 7.74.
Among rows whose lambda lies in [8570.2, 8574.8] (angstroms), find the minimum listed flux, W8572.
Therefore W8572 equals 7.115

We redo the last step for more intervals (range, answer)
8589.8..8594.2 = 7.081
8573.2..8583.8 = 7.116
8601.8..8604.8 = 7.237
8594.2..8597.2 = 7.727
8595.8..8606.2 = 7.044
